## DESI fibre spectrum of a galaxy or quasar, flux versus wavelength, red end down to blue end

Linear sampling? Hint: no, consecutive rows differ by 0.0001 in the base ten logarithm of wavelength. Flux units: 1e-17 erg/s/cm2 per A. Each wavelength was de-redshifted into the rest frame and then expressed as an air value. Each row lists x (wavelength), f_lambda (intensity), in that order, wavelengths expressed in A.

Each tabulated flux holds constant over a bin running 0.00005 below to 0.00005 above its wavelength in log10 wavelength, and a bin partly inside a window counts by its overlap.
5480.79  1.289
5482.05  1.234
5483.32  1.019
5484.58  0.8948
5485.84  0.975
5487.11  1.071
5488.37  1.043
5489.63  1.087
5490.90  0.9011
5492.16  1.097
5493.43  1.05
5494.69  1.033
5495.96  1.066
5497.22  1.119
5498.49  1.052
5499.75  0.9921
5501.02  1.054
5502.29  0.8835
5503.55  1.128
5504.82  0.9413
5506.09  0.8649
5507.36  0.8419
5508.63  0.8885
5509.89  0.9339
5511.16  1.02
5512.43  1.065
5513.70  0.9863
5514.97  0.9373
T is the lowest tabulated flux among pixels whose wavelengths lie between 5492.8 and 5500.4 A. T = 0.9921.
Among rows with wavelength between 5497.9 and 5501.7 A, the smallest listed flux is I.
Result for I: 0.9921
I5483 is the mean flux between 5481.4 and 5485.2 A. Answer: 1.05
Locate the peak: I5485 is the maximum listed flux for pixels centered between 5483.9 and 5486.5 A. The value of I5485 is 0.975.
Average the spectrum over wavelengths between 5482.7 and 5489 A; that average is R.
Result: 1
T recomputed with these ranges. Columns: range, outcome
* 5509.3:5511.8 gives 0.9339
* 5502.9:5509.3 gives 0.8419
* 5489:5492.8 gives 0.9011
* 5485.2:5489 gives 0.975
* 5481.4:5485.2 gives 0.8948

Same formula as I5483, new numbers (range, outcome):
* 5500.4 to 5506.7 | 0.974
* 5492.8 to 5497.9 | 1.07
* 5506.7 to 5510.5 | 0.889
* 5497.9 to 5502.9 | 0.995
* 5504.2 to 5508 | 0.881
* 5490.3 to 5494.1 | 1.02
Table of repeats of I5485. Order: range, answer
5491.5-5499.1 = 1.119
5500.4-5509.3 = 1.128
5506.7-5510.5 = 0.9339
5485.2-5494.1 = 1.097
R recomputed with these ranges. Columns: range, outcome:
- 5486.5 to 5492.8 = 1.04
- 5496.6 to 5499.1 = 1.08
